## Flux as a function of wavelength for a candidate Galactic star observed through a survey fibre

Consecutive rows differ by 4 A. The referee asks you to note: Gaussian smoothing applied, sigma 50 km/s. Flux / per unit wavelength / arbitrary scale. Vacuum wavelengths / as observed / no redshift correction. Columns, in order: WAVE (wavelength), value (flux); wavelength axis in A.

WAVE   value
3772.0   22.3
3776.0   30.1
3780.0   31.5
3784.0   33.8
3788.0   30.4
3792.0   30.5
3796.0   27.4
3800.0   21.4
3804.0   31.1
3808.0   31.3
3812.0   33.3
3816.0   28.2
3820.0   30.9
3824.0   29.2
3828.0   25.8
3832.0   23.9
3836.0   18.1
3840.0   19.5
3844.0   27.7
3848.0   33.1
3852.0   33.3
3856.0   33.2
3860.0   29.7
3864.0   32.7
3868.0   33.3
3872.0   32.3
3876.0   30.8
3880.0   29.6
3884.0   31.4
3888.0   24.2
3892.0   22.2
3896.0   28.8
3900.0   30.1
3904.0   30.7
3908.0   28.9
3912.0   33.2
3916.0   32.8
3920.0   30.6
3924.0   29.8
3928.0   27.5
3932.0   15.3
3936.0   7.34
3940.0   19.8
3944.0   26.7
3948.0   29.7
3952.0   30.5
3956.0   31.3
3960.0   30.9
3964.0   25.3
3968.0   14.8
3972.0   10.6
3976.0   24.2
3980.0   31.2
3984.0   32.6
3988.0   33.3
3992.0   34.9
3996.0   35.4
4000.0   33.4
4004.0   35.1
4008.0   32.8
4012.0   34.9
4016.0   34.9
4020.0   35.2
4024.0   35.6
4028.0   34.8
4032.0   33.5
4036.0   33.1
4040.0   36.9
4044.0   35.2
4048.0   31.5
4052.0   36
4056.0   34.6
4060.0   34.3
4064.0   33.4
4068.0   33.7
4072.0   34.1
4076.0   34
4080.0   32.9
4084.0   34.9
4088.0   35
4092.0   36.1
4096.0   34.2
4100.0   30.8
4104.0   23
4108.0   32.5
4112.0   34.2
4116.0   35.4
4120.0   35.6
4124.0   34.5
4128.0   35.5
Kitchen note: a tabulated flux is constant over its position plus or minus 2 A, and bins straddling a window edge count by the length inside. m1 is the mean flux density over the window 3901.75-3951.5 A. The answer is 26.2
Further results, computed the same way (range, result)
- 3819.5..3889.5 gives 28.8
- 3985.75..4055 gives 34.5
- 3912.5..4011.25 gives 27.5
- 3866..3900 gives 29.1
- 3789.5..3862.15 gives 28.2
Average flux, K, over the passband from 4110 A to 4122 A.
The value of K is 35.1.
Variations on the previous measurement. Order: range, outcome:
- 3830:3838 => 21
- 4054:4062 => 34.5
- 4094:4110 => 30.1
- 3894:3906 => 29.9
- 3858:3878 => 31.8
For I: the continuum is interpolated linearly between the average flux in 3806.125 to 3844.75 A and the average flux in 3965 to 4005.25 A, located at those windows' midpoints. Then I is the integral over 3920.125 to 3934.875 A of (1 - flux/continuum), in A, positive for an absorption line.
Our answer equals 2.0 A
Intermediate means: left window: 26.7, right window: 28.3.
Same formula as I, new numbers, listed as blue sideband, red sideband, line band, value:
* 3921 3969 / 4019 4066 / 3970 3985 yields 2.0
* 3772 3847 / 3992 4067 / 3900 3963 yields 8.9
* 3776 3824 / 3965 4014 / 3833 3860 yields 2.1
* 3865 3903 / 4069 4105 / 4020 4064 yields -3.1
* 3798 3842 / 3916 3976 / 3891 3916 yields -4.8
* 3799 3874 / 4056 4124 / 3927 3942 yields 6.8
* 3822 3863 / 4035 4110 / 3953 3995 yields 5.1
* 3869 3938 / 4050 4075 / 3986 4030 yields -3.6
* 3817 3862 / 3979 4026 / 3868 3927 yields 0.4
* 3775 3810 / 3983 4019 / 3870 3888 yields 0.7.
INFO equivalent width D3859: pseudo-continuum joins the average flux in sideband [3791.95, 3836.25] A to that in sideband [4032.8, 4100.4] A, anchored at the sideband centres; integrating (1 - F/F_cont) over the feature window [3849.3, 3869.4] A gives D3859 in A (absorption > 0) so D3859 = -2.4 A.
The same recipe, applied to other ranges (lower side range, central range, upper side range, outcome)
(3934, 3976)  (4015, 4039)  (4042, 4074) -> -3.1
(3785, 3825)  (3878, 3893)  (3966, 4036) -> 1.5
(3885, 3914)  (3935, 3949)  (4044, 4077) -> 4.1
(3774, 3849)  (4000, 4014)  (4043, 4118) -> -0.9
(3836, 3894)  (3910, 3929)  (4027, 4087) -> -0.3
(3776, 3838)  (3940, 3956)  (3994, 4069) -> 2.1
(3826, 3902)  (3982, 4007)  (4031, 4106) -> -1.9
